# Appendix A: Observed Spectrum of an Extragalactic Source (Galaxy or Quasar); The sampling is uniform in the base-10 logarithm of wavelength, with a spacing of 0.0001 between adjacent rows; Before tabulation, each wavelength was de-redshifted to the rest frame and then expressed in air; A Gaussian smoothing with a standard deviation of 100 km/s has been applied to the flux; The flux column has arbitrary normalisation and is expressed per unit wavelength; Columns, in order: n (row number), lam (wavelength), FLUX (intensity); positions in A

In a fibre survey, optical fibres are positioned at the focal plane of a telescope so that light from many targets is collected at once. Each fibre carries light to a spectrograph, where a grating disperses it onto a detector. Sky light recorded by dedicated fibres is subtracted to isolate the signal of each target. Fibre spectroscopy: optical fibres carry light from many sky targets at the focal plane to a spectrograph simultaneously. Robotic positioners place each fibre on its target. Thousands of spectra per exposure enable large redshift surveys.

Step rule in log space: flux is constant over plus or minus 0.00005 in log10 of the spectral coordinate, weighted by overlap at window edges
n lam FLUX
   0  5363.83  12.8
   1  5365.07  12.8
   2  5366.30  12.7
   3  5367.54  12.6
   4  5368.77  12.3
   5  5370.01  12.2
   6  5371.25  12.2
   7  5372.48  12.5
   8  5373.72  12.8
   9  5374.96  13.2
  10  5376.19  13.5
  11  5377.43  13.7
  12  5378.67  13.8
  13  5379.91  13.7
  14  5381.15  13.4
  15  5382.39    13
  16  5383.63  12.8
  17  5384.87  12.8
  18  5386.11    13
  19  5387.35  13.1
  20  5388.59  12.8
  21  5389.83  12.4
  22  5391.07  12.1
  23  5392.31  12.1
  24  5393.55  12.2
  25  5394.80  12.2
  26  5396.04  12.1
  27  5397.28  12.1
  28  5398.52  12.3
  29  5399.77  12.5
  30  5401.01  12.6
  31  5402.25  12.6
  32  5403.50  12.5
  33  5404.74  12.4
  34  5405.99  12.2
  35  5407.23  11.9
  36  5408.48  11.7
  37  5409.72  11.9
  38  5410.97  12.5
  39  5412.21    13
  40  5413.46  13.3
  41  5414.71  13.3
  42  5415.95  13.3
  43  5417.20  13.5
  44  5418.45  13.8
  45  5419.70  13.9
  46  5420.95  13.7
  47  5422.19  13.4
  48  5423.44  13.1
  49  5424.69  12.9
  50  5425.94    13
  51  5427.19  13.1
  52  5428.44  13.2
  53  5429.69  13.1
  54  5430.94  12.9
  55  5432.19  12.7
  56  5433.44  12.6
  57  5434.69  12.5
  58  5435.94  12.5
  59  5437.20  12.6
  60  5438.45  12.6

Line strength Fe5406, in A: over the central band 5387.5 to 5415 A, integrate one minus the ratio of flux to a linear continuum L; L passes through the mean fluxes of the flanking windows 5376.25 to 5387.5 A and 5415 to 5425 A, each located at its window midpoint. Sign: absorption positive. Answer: 2.0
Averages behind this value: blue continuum 13.3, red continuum 13.5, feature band 12.4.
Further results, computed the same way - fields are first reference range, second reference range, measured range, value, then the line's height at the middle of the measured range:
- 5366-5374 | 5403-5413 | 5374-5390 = -1.0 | 12.4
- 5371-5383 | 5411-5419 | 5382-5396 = 0.7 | 13.2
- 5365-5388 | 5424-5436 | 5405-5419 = 0.2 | 12.9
